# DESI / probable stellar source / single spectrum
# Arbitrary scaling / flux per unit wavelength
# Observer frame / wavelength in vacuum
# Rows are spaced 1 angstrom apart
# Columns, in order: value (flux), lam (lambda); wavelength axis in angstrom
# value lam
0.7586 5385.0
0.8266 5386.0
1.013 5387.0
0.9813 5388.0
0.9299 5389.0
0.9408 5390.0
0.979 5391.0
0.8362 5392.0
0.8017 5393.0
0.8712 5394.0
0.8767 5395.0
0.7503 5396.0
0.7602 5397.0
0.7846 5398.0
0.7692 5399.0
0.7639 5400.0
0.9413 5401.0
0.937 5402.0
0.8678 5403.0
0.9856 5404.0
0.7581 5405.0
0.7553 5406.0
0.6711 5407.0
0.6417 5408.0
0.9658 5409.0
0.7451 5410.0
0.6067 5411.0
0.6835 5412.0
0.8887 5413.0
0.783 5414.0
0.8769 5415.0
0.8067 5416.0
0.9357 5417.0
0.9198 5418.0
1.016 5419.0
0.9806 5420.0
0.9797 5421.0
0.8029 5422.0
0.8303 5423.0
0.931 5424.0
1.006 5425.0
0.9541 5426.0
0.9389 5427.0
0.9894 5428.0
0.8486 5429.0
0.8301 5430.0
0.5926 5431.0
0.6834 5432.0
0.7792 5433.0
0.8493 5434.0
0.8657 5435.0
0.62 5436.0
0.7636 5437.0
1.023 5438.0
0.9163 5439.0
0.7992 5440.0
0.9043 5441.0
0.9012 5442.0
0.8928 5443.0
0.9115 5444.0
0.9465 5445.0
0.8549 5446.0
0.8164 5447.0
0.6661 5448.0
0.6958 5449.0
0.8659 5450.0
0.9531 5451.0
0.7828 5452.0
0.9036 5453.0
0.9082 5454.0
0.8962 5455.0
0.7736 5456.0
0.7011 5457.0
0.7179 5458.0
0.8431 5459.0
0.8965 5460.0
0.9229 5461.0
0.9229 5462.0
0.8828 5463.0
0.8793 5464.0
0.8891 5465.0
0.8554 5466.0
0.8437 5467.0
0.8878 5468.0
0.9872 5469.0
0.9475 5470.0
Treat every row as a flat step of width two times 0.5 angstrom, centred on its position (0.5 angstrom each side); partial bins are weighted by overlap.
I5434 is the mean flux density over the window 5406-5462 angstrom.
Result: 0.841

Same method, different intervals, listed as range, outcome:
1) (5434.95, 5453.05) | 0.845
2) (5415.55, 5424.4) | 0.912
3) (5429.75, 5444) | 0.819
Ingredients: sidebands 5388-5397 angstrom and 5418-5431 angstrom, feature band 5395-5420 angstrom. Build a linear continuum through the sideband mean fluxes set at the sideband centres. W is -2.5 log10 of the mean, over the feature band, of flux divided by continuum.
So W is 0.09 mag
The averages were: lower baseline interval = 0.873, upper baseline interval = 0.913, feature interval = 0.822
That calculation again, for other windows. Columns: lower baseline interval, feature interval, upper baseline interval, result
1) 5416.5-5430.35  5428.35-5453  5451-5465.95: 0.08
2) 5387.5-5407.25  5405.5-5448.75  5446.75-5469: 0.01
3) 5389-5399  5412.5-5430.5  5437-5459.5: -0.08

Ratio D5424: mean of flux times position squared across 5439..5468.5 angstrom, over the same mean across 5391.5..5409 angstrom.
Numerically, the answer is 1.1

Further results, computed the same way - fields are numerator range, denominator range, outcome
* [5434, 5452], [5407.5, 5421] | 1.02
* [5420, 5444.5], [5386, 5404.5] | 1.00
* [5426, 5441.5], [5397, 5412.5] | 1.06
